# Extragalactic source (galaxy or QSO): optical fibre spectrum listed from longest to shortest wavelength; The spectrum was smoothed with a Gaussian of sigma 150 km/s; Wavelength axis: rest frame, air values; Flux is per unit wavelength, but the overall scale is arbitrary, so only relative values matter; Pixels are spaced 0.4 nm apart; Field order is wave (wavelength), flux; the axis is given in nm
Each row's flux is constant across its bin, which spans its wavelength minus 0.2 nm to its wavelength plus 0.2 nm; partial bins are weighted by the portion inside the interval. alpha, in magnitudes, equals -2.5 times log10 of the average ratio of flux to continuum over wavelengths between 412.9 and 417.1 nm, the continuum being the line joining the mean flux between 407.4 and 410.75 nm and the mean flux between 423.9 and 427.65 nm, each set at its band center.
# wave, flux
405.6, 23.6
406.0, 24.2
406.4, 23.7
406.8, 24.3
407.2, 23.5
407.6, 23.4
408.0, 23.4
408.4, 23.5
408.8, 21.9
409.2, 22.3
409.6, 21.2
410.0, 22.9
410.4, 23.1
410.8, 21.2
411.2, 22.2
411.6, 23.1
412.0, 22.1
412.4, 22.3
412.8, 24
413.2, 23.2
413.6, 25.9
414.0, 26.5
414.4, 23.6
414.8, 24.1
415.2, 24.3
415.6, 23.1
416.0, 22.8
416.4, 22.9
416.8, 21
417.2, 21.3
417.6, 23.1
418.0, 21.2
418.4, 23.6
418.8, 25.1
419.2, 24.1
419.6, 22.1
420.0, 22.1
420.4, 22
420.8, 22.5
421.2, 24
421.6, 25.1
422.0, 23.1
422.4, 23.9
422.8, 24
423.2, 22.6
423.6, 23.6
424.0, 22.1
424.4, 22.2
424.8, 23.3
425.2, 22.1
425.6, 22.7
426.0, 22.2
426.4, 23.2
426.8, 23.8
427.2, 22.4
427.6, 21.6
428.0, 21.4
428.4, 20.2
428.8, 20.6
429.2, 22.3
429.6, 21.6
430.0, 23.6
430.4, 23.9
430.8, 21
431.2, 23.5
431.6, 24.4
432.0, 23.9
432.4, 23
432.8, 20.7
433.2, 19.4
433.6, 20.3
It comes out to -0.05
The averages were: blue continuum 22.6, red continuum 22.6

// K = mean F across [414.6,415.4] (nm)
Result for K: 24.2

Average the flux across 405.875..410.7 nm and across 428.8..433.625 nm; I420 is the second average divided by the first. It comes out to 1.0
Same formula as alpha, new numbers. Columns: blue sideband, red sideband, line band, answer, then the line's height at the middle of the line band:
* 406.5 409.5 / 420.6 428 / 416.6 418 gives 0.06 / 23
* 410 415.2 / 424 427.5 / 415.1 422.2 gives 0.01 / 23.1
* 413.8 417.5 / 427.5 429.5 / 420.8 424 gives -0.07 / 22.2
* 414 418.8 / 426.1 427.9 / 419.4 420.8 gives 0.04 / 22.9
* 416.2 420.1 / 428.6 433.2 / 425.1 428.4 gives 0.01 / 22.5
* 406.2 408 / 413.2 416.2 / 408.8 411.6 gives 0.08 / 23.9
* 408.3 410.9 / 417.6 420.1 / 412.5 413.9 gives -0.08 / 22.6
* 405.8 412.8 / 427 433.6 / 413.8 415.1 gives -0.09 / 22.7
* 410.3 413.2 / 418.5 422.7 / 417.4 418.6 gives 0.03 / 23.2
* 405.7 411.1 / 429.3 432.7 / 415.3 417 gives 0.02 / 23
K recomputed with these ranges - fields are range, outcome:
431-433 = 23.1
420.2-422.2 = 23.3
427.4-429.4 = 21.2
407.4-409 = 23.1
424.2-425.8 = 22.6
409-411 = 22.1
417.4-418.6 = 22.6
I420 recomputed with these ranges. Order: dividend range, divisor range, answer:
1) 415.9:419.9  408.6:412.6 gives 1.02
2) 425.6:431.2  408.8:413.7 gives 0.98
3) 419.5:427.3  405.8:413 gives 1.00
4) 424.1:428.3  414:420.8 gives 0.98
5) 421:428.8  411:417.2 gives 0.98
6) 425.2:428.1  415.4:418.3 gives 1.01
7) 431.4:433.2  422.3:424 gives 0.97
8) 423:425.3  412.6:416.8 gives 0.95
